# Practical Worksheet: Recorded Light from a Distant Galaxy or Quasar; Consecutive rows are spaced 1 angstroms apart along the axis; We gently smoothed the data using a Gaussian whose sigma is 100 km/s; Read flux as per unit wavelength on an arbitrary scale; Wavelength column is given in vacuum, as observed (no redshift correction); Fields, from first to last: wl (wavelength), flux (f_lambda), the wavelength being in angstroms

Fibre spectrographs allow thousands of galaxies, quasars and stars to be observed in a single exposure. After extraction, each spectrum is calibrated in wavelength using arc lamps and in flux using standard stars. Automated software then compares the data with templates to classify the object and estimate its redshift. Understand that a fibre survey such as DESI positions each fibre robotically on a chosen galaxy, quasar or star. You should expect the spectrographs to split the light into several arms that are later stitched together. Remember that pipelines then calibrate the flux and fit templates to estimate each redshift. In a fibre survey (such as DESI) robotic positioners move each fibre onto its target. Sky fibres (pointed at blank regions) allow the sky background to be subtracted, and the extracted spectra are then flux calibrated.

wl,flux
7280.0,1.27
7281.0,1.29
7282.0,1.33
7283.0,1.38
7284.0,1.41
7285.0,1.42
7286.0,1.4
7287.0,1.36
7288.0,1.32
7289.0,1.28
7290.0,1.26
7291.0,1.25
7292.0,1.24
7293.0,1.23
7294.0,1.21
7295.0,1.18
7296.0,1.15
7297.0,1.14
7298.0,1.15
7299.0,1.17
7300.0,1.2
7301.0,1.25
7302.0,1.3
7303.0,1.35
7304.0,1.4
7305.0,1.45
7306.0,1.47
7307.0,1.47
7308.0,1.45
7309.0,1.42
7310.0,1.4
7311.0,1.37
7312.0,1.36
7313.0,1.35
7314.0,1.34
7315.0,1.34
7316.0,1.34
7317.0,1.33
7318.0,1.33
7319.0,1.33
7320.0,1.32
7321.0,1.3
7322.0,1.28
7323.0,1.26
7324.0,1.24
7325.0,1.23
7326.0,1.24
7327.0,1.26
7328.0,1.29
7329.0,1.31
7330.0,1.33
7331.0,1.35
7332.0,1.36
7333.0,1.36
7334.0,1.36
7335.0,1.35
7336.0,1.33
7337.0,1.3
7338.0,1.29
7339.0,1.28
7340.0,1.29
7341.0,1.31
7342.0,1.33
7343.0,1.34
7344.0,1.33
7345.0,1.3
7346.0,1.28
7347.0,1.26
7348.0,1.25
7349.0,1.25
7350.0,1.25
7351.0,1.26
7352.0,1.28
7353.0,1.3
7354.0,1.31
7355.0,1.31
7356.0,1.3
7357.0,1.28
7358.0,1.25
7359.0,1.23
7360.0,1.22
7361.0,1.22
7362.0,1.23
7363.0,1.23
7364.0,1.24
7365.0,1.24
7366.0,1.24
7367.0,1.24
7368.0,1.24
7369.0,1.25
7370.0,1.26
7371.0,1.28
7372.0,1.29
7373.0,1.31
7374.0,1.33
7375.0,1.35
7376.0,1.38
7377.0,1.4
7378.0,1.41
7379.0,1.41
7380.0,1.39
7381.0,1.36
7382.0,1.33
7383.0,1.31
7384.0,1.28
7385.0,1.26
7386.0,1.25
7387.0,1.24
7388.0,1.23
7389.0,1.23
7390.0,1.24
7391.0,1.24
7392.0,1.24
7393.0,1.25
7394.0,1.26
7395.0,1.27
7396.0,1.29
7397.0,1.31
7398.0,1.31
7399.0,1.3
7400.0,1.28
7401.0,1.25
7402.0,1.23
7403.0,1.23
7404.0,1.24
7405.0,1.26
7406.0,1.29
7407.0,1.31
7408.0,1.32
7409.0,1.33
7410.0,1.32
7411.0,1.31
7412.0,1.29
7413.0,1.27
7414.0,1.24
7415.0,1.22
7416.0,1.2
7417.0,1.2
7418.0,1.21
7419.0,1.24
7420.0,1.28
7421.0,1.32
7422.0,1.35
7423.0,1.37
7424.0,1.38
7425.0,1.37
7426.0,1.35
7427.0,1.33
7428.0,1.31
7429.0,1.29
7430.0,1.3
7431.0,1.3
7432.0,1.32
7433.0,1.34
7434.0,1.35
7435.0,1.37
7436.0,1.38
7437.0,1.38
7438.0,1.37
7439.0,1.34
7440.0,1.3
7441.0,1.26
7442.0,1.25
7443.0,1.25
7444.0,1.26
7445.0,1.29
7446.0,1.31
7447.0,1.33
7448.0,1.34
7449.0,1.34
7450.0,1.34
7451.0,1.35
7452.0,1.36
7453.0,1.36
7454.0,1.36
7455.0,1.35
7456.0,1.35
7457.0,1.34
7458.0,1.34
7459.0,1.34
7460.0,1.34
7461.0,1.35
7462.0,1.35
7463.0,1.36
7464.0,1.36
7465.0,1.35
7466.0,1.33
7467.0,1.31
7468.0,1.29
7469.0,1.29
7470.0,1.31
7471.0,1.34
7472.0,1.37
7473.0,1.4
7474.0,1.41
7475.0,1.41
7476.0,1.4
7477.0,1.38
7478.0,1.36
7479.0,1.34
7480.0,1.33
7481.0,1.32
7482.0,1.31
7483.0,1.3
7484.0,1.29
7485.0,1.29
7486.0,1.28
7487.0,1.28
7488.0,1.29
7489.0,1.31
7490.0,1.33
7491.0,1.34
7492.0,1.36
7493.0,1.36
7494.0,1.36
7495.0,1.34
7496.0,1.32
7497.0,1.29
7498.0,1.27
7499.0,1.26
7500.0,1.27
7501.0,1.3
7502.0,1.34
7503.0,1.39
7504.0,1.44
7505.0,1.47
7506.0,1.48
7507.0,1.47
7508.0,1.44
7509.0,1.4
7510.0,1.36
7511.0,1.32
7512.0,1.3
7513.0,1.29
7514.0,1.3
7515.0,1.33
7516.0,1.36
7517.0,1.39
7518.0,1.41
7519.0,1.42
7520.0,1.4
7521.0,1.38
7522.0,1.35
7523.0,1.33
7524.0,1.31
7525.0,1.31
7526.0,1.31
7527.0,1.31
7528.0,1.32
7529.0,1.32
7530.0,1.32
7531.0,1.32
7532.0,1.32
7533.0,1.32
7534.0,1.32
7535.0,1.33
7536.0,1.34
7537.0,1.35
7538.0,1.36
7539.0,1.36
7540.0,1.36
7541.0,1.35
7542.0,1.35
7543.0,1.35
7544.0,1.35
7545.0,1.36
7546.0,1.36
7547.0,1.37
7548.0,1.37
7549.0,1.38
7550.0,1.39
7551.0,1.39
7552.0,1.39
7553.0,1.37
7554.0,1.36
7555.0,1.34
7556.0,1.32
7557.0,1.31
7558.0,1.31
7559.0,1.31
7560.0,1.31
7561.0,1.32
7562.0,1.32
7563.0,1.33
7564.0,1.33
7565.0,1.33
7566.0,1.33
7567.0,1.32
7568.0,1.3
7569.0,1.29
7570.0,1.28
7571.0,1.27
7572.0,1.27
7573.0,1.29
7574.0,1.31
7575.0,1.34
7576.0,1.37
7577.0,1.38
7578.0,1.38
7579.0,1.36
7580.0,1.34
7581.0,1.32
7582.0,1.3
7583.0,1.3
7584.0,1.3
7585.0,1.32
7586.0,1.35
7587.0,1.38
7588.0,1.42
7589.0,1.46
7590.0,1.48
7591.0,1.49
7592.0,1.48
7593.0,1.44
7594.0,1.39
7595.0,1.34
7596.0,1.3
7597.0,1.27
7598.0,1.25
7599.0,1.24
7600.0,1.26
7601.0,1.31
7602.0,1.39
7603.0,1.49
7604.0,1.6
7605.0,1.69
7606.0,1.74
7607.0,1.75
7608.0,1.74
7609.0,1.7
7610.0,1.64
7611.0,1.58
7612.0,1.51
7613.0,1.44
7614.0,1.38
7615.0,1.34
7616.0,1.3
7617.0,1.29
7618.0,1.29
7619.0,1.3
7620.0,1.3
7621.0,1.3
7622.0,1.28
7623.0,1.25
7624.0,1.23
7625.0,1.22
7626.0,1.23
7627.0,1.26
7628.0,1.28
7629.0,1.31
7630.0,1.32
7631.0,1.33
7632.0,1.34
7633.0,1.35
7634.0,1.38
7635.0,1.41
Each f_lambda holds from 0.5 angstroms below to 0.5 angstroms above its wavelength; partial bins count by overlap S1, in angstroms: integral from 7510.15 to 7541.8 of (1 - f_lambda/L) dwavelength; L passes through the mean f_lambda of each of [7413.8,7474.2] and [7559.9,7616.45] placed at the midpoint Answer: 0.6 angstroms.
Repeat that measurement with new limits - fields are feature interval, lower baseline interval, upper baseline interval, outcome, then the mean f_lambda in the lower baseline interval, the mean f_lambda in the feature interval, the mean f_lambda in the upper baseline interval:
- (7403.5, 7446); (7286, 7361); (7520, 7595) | 0.58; 1.3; 1.3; 1.35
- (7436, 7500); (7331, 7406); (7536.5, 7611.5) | 0.14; 1.29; 1.33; 1.38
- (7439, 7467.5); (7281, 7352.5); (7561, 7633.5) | 0.23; 1.31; 1.33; 1.37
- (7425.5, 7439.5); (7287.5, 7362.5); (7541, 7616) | -0.04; 1.3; 1.34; 1.38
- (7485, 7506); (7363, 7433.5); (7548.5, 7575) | -0.34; 1.29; 1.33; 1.33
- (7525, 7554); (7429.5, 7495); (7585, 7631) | 0.44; 1.33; 1.35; 1.4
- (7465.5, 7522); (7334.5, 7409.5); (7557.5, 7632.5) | -0.71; 1.28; 1.35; 1.37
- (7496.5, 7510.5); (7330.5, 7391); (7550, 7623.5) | -0.25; 1.29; 1.37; 1.38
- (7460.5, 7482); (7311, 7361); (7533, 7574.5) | -0.45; 1.3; 1.35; 1.34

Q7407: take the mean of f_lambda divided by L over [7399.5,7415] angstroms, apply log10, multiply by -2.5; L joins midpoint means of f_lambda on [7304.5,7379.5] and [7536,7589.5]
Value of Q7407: 0.04 mag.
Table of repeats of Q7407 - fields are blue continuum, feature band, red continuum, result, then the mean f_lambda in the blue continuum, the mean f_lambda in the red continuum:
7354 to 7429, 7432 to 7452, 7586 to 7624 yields -0.01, 1.28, 1.42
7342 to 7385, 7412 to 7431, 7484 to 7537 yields 0.02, 1.29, 1.34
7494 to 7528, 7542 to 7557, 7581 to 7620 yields 0.02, 1.35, 1.42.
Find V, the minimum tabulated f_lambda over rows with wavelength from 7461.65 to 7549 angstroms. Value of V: 1.26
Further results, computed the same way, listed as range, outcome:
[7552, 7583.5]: 1.27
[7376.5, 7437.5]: 1.2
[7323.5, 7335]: 1.23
